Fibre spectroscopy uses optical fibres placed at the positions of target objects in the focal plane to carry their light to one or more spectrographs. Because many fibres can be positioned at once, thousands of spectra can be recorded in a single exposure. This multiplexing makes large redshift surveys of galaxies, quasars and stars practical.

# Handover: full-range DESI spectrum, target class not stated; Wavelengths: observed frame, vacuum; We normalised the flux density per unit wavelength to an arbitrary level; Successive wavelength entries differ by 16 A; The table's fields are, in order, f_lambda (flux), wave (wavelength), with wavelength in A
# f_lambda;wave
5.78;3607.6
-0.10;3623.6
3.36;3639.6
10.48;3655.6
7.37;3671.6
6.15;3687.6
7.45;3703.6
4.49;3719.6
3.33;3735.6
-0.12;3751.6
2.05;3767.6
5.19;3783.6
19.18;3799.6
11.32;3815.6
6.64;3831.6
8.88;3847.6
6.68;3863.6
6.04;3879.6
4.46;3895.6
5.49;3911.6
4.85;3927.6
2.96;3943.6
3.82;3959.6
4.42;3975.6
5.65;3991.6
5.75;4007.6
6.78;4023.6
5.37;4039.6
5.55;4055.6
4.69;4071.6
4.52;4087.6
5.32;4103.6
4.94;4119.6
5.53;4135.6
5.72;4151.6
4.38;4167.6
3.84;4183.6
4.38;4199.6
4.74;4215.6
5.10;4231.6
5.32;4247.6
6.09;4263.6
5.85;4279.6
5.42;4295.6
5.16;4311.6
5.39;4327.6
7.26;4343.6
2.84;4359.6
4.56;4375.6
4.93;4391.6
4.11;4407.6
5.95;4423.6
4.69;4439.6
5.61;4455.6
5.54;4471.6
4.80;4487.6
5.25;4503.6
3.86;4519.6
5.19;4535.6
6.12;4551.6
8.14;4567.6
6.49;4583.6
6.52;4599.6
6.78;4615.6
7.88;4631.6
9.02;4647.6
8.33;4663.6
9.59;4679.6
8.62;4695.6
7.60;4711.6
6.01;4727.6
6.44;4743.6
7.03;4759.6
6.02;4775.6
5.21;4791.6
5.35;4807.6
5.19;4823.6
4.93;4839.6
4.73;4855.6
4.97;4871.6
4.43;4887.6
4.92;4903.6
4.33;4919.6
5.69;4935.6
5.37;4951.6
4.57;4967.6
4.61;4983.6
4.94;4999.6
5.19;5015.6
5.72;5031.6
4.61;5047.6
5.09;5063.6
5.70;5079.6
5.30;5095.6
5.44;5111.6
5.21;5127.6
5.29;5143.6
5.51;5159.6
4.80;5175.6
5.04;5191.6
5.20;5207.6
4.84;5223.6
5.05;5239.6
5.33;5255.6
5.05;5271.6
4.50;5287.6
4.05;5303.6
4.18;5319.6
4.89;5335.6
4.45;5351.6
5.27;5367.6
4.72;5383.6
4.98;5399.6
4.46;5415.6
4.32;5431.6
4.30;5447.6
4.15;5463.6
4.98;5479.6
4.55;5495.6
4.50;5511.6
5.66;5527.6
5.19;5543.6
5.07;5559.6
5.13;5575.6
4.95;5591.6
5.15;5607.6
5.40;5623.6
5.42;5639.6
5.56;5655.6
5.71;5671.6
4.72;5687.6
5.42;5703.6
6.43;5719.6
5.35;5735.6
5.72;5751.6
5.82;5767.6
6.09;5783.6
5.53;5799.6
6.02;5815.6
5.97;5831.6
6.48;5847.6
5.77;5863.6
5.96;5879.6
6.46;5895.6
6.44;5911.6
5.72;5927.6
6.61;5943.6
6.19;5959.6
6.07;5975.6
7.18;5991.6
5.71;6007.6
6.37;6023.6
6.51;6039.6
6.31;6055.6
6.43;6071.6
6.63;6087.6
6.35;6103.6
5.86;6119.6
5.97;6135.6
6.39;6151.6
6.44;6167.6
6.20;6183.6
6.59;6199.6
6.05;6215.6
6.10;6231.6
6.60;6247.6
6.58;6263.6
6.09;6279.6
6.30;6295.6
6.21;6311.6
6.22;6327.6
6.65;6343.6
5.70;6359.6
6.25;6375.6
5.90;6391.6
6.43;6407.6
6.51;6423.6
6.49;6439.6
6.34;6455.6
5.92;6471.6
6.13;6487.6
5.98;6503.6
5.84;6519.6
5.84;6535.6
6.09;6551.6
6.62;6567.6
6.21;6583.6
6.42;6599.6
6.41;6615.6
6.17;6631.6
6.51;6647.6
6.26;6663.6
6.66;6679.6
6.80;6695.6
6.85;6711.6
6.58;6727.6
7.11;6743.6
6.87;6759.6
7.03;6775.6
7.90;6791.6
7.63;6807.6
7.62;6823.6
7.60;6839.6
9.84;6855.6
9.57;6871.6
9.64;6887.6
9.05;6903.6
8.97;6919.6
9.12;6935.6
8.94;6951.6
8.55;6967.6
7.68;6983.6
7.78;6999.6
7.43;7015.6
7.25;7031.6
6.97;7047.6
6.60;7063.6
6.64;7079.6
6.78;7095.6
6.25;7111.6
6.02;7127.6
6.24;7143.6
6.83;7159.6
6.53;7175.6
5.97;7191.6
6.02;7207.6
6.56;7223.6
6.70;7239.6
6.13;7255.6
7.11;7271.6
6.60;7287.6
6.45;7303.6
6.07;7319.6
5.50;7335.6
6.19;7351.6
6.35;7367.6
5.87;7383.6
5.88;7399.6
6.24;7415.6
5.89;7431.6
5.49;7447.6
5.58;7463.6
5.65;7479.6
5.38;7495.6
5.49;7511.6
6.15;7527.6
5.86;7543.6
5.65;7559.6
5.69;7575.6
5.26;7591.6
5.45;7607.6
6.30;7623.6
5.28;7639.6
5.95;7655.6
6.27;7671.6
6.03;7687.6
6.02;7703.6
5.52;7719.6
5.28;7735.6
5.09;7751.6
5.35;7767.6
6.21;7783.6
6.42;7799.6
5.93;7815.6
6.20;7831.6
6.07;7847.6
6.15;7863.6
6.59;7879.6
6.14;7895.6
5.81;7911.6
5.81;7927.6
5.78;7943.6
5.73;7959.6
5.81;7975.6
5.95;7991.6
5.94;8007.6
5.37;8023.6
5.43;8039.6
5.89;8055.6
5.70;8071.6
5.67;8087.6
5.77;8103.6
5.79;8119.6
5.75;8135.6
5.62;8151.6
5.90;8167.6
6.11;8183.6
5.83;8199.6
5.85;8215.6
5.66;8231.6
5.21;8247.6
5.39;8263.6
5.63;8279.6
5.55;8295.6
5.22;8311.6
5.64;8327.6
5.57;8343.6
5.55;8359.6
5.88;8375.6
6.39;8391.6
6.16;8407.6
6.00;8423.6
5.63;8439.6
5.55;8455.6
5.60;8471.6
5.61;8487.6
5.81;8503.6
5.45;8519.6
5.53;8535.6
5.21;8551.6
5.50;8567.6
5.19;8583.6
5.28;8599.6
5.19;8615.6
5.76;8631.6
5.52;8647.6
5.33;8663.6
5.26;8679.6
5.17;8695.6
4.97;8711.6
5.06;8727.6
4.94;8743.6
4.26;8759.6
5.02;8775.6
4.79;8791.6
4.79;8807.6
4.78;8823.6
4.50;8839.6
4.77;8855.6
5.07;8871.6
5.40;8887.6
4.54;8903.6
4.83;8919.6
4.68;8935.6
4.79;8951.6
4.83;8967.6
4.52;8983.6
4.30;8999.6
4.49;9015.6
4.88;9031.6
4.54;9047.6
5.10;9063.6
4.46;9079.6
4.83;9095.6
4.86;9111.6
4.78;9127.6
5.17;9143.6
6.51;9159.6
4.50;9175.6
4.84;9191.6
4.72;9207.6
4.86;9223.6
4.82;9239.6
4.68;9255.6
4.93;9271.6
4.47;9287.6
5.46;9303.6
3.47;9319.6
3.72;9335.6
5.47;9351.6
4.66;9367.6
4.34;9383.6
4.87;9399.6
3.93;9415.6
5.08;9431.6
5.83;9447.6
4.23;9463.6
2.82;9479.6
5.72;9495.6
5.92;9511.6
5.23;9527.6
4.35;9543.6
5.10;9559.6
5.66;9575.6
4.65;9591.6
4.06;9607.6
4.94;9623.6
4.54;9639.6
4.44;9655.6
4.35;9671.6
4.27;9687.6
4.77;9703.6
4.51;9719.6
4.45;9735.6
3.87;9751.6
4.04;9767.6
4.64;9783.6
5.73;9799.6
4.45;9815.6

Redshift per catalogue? 1.459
